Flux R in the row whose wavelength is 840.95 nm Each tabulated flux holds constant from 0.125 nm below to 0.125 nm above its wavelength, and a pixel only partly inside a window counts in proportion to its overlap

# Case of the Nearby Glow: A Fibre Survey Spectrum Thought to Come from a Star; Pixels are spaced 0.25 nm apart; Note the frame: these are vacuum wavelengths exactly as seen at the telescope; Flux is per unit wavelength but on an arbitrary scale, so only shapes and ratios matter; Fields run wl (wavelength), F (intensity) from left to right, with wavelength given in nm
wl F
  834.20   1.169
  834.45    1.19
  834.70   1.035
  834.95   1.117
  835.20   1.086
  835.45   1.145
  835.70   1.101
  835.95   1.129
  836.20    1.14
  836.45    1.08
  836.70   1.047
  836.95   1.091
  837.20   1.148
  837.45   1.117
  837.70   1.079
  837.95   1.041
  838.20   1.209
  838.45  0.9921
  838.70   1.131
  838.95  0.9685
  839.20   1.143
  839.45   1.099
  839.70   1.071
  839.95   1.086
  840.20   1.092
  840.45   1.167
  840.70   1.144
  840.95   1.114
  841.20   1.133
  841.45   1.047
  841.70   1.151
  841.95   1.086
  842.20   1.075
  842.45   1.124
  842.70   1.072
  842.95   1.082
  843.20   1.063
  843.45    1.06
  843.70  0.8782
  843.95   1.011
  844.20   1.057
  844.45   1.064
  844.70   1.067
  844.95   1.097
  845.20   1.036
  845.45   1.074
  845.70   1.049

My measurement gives 1.114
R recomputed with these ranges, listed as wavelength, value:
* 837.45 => 1.117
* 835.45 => 1.145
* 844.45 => 1.064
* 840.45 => 1.167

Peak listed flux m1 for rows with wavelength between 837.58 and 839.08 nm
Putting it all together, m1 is 1.209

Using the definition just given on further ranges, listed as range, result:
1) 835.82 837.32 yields 1.148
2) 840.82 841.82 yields 1.151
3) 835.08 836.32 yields 1.145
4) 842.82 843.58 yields 1.082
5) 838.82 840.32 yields 1.143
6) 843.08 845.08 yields 1.097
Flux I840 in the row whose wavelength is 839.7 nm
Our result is 1.071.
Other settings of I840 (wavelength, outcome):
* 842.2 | 1.075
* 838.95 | 0.9685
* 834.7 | 1.035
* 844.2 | 1.057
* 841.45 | 1.047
